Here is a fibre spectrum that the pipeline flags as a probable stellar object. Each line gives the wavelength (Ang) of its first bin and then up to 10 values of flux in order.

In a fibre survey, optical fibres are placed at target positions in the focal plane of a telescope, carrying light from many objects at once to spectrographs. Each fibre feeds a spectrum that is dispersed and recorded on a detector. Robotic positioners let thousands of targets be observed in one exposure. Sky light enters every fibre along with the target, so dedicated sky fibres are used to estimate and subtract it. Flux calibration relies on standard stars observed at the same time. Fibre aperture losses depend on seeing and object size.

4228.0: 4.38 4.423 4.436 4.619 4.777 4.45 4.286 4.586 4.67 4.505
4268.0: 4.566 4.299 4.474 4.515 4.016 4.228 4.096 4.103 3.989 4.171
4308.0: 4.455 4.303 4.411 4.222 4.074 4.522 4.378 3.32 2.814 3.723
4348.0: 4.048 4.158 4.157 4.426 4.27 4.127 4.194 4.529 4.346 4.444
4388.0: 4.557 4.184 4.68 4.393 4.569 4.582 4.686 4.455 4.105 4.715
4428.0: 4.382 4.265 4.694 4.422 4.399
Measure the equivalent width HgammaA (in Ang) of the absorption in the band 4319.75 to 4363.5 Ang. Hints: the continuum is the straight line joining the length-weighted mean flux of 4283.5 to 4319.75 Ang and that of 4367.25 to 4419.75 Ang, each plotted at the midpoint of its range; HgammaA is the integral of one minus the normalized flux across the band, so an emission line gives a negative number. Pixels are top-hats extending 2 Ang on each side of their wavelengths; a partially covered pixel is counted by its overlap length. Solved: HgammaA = 3.3 Ang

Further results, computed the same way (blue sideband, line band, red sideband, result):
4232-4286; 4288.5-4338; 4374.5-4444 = 3.33 Ang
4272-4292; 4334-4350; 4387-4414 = 3.37 Ang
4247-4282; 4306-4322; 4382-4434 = 0.46 Ang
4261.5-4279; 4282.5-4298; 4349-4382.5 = 1.10 Ang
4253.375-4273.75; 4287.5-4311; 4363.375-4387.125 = 1.50 Ang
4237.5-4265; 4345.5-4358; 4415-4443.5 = 1.06 Ang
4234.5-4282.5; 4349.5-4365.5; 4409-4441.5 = 0.86 Ang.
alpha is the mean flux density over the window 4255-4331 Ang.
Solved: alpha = 4.32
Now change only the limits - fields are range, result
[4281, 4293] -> 4.15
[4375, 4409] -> 4.47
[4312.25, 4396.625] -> 4.17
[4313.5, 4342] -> 3.97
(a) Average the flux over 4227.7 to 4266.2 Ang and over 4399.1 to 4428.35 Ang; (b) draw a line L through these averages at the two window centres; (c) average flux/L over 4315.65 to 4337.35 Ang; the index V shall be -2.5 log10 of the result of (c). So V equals 0.087 mag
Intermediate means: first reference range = 4.52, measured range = 4.16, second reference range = 4.5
